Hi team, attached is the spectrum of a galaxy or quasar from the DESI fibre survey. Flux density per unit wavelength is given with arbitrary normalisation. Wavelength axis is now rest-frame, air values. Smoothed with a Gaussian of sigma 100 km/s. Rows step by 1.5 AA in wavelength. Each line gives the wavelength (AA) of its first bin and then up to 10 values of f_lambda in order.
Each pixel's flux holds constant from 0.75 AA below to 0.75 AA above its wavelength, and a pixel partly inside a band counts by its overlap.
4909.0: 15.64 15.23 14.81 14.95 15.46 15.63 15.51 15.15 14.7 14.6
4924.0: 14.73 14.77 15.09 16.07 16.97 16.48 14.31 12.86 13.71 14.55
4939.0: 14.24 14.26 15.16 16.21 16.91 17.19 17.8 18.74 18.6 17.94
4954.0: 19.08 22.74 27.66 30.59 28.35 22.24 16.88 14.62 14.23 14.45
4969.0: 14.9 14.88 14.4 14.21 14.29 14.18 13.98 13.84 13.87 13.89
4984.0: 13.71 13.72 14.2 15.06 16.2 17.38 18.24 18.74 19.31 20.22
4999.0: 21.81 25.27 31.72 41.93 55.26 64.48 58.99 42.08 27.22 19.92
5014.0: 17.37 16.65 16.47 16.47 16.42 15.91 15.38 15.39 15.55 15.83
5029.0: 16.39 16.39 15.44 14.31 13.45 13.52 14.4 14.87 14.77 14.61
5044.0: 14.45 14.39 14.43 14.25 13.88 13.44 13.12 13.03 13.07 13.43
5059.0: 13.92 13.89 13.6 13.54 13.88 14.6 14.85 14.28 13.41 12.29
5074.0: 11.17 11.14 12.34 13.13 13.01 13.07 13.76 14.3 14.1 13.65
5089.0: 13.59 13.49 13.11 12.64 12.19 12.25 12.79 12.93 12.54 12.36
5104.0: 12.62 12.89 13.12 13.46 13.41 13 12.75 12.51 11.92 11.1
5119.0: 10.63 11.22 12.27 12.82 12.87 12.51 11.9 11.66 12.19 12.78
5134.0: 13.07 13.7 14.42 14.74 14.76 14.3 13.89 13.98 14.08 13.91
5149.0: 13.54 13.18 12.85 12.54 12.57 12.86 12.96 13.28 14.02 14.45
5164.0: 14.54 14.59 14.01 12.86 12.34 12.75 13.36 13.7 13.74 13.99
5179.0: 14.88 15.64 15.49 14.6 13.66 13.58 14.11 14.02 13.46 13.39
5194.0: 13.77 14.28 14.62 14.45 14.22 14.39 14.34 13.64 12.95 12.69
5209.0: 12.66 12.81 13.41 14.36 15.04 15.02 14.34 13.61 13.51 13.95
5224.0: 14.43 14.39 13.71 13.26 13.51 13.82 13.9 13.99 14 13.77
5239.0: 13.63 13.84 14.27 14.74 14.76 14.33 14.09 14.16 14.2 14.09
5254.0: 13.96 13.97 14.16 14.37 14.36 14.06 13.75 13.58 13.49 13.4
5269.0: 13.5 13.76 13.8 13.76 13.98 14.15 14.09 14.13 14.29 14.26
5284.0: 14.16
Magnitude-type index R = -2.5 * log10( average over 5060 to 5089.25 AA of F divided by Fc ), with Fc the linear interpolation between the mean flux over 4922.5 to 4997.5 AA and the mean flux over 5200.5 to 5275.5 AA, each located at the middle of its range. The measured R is 0.163 mag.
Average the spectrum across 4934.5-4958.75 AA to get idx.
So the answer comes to 18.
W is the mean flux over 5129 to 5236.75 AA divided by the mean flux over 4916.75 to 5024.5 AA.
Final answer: 0.7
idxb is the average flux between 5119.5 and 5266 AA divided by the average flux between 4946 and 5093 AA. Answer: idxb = 0.77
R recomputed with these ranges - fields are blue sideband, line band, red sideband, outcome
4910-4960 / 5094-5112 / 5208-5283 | 0.196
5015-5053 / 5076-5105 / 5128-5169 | 0.100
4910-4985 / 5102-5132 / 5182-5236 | 0.194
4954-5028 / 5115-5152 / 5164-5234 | 0.244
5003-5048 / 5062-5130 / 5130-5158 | 0.295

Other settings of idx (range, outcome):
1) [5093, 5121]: 12.4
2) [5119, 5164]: 13.2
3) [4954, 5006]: 20.1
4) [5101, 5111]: 12.9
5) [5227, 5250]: 14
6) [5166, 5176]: 13.2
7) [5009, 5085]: 15.1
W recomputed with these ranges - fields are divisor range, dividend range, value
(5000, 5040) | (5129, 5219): 0.57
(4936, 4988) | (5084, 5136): 0.75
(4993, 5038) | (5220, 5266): 0.59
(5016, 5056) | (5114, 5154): 0.87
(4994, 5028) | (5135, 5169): 0.52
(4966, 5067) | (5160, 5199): 0.76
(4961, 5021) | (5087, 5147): 0.60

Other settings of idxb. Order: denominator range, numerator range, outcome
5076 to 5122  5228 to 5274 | 1.09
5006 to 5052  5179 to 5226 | 0.72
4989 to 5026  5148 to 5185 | 0.53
